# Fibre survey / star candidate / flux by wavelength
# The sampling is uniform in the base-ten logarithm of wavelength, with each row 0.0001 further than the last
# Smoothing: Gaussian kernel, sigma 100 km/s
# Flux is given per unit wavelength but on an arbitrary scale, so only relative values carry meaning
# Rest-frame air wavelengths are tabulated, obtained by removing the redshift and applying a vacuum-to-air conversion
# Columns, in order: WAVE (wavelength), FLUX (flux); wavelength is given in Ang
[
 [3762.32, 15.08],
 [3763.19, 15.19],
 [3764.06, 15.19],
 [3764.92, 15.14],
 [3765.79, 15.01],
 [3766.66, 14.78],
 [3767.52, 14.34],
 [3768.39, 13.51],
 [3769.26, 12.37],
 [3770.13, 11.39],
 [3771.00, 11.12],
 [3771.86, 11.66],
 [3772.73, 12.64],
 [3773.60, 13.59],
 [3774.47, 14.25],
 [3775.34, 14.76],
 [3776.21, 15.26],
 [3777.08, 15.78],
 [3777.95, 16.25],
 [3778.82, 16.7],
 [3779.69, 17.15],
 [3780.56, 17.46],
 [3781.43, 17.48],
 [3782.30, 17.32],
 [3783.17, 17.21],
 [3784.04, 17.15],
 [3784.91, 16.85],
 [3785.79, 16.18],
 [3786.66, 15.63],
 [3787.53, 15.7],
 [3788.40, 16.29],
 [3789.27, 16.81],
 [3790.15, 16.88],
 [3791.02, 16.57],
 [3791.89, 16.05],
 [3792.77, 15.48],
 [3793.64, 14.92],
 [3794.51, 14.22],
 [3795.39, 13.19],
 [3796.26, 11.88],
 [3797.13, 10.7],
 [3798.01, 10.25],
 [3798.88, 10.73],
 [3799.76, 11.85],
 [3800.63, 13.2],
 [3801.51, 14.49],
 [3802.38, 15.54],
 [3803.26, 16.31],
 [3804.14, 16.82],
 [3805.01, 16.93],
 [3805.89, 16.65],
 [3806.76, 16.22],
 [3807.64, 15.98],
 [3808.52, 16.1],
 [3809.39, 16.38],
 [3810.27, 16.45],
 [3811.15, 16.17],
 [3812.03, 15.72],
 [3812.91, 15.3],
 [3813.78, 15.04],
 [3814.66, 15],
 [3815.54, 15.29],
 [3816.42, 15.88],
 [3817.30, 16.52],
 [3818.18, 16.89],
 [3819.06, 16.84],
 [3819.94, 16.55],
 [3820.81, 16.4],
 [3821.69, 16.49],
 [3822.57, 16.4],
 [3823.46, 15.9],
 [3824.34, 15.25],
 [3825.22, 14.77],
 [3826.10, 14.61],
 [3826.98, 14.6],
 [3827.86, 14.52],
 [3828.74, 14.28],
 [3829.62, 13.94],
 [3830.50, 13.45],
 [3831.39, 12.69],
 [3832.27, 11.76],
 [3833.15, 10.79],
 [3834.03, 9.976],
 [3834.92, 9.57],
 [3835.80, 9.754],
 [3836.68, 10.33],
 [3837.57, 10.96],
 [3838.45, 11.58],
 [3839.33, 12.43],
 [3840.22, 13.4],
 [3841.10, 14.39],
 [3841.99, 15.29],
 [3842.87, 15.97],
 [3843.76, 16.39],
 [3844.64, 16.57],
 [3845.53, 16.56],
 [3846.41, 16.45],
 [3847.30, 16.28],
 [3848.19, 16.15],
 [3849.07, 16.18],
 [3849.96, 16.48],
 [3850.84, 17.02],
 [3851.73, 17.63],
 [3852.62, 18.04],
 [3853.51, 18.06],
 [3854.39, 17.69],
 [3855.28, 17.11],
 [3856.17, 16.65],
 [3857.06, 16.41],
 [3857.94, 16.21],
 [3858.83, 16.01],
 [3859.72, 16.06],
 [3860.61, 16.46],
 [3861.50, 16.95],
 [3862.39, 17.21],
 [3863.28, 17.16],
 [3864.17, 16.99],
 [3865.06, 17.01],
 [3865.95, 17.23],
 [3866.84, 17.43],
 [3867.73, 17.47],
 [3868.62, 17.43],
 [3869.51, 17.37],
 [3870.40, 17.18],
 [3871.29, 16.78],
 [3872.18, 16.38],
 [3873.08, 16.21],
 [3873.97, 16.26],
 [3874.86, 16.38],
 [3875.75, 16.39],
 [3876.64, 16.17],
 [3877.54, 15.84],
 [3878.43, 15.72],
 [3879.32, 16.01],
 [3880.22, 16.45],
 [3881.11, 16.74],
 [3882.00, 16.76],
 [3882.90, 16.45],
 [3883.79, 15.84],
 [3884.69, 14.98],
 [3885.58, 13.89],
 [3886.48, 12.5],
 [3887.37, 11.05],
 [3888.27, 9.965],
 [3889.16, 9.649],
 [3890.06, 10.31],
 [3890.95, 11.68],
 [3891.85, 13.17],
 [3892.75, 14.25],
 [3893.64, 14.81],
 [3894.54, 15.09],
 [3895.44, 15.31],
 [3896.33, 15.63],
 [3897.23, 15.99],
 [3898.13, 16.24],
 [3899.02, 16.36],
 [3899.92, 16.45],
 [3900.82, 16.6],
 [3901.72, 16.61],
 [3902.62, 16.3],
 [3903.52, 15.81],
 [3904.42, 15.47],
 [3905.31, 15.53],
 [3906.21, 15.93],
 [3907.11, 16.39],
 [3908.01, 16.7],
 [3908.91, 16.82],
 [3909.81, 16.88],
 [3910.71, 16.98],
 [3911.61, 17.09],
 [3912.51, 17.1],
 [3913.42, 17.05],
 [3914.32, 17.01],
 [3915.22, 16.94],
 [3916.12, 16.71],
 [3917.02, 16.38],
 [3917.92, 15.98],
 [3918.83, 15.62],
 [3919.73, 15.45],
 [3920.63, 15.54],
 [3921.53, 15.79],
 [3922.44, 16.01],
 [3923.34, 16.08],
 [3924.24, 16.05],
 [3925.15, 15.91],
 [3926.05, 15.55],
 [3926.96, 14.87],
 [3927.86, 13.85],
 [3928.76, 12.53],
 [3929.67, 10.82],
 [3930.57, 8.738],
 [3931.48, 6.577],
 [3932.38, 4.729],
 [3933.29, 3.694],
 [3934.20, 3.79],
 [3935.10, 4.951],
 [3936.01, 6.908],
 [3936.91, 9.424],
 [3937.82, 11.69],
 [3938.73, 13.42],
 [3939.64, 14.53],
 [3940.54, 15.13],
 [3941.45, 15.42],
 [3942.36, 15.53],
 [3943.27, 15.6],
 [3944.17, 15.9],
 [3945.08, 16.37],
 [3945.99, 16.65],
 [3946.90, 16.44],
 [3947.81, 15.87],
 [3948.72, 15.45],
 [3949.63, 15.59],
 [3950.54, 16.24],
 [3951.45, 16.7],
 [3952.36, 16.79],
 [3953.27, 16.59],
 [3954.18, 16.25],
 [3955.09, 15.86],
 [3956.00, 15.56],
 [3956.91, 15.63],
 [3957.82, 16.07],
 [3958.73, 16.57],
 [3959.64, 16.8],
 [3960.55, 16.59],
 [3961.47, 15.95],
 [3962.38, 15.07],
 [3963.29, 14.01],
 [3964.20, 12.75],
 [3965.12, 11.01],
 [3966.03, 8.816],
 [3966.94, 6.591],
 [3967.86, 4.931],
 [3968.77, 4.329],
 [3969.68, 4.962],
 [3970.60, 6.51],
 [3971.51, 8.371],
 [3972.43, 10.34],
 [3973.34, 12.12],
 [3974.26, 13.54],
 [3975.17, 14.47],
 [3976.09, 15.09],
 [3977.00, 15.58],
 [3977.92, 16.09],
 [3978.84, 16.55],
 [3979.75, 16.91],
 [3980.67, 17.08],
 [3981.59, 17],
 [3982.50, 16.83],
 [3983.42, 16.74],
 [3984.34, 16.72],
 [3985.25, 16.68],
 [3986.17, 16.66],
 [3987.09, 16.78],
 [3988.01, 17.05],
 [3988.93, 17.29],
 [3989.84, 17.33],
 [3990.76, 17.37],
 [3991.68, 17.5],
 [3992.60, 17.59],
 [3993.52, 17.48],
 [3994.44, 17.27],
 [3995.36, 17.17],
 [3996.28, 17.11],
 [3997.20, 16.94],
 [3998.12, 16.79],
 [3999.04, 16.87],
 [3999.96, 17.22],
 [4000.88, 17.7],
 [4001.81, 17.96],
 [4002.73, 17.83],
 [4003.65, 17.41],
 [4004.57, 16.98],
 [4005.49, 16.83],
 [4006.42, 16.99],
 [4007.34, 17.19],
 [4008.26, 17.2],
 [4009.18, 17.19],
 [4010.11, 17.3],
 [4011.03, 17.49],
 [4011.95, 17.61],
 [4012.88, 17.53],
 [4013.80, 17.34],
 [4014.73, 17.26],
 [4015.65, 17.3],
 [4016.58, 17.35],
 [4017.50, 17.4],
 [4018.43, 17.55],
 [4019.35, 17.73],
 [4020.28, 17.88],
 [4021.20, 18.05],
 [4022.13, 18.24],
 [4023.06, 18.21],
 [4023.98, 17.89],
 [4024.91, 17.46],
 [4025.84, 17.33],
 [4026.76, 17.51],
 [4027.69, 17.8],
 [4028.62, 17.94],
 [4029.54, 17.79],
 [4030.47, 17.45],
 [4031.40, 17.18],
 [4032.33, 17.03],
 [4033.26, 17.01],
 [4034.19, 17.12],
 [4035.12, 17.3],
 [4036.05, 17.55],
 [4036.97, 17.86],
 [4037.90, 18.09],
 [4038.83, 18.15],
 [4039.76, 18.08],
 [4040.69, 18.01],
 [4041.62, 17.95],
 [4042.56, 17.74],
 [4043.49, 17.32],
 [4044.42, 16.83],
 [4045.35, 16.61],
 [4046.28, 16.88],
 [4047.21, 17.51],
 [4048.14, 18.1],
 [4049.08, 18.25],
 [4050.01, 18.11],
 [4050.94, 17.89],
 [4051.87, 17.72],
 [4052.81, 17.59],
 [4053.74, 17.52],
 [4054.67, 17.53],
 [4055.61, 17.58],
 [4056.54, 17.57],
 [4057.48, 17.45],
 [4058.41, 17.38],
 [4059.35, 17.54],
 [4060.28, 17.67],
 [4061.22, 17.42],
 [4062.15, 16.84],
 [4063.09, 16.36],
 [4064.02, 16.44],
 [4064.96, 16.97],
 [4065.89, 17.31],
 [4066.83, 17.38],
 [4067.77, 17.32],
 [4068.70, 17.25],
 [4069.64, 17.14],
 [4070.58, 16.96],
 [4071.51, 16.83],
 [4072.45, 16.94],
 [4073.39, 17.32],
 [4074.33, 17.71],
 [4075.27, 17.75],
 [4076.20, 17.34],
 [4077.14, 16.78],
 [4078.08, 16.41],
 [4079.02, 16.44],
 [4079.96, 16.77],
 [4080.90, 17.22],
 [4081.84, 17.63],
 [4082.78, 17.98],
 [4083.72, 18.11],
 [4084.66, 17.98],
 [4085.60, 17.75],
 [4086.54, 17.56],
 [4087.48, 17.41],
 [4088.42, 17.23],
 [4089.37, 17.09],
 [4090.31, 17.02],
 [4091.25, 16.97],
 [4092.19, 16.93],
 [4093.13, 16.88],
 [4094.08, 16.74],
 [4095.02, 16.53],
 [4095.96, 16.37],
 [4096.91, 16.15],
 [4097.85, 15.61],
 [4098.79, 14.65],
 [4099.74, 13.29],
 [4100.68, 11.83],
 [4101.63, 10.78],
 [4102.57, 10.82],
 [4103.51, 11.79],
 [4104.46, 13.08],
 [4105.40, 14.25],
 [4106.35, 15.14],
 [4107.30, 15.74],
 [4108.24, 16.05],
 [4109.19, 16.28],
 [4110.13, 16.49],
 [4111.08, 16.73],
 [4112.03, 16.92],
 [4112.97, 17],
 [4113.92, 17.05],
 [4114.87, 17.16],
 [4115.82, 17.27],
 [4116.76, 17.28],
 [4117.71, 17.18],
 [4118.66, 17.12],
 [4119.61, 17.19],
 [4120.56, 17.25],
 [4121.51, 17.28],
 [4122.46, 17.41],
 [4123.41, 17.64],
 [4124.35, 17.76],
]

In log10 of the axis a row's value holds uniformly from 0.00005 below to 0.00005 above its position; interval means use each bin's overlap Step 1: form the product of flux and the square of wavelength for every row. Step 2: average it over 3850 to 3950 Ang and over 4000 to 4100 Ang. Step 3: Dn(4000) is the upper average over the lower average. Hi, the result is 1.24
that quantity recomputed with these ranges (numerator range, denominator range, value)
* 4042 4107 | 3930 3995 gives 1.28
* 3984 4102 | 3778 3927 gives 1.22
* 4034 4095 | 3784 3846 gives 1.34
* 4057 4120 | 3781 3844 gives 1.29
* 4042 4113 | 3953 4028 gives 1.10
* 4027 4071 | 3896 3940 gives 1.32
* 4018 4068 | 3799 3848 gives 1.33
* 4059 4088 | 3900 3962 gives 1.26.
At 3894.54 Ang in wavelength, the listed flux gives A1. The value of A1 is 15.09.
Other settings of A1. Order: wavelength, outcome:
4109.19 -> 16.28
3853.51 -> 18.06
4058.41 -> 17.38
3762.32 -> 15.08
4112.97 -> 17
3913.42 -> 17.05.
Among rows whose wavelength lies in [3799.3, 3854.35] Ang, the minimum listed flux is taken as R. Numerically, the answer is 9.57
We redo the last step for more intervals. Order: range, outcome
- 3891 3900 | 13.17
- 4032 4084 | 16.36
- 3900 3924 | 15.45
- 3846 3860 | 16.01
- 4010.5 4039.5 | 17.01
